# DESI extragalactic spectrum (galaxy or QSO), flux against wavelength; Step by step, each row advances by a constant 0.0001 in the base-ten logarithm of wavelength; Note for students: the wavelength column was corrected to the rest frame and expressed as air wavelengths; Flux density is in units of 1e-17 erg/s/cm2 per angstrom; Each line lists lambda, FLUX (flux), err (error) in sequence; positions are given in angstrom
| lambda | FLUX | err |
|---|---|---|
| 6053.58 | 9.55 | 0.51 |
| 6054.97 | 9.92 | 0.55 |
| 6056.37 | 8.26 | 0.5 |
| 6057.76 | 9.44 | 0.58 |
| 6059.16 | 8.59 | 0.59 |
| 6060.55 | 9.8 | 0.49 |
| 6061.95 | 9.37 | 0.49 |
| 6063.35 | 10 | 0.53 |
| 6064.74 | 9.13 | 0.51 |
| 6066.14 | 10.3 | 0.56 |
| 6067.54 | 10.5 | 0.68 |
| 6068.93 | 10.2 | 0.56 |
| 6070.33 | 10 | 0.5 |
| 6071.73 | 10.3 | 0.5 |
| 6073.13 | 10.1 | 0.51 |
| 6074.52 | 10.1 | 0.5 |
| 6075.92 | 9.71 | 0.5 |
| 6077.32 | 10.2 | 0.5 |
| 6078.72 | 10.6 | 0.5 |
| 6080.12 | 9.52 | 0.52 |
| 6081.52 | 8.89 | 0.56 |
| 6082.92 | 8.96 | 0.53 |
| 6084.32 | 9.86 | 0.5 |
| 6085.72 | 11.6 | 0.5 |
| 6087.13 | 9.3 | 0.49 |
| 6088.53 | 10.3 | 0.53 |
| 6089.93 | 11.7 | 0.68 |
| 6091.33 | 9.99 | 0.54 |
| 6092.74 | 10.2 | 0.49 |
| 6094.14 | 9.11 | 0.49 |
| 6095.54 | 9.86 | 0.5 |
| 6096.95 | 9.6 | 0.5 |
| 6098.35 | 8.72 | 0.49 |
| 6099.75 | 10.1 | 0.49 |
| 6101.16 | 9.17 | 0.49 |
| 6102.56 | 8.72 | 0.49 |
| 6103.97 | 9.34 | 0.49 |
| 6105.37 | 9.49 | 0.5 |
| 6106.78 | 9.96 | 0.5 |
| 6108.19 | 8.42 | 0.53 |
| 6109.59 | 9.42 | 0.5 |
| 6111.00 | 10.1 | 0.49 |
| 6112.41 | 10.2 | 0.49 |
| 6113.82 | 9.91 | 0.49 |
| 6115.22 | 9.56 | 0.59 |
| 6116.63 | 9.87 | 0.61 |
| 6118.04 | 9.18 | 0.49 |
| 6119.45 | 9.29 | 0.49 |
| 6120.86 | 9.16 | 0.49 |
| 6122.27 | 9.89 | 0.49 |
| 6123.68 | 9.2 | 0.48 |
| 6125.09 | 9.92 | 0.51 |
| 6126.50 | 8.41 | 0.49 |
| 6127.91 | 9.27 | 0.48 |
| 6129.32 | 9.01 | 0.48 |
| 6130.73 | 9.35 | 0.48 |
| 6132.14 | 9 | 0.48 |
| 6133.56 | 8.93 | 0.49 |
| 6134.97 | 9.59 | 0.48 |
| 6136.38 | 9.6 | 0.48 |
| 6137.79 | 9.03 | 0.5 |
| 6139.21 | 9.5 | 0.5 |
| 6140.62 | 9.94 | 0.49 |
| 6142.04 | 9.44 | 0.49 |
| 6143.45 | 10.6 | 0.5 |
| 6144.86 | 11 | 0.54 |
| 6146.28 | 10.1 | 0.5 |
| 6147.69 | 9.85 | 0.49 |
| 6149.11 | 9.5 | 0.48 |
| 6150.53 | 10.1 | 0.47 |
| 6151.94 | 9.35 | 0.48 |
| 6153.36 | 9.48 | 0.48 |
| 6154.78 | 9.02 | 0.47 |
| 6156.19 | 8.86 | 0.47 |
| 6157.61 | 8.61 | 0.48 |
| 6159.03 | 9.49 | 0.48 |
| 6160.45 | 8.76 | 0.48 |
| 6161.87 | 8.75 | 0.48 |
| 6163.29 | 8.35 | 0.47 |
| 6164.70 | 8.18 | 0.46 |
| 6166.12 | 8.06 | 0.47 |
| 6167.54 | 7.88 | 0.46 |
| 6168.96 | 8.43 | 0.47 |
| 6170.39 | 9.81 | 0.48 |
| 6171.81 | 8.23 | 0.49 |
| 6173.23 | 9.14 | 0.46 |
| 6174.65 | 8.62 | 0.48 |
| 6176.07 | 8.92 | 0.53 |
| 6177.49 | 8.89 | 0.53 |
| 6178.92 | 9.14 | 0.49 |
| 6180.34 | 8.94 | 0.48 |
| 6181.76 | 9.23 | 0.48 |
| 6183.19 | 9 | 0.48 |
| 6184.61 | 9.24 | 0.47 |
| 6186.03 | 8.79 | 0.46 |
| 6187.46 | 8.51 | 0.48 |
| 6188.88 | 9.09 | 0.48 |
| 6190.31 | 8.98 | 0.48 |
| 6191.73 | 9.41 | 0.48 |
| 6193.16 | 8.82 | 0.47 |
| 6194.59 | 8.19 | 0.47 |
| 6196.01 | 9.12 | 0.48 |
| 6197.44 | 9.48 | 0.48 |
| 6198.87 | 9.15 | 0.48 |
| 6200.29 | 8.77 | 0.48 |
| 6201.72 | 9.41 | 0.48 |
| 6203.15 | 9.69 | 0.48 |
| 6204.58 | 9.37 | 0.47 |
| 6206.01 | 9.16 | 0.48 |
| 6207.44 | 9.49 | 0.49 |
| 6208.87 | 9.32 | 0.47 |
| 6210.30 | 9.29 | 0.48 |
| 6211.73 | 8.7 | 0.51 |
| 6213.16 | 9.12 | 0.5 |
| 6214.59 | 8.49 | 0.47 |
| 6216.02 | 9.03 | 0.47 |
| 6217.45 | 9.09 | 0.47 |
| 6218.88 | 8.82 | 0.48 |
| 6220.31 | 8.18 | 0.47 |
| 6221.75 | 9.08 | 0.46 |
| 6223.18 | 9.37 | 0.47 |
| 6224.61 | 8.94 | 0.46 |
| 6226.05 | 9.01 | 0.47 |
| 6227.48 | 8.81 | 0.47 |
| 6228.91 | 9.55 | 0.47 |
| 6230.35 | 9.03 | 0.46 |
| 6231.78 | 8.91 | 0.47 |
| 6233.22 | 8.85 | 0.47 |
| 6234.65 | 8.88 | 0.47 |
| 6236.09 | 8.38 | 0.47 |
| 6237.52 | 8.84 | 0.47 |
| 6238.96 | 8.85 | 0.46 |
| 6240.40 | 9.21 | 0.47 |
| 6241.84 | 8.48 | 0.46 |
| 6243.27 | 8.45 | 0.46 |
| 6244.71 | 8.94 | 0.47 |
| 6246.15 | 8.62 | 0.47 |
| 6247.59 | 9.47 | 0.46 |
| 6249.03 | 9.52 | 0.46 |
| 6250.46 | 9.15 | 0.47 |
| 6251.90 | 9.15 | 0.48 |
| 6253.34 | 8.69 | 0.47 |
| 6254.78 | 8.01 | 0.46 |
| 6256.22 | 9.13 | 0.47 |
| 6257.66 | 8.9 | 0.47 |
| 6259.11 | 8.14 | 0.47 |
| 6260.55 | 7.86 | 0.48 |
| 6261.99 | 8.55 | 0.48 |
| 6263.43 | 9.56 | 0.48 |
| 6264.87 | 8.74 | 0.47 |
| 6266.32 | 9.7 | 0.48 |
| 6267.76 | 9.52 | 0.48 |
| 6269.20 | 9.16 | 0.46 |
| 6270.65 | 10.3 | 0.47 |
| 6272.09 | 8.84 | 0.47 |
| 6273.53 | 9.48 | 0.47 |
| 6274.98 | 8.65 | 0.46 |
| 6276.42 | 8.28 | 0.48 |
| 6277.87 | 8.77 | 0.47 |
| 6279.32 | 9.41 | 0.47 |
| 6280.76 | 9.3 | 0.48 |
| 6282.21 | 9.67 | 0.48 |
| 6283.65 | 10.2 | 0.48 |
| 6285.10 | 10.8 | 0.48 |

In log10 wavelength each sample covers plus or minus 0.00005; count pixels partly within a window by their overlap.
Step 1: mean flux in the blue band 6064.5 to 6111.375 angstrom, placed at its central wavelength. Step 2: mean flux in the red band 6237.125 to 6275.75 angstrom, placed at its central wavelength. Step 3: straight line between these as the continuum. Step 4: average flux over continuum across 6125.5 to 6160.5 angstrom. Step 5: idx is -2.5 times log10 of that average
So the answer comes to 0.01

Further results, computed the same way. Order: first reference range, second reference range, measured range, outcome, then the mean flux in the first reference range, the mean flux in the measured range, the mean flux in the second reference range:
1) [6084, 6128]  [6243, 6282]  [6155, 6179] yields 0.082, 9.65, 8.71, 8.99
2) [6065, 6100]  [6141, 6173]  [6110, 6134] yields 0.015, 9.98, 9.43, 9.18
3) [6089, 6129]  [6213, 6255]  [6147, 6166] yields 0.029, 9.56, 9.07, 8.91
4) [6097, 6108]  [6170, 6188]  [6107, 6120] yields -0.034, 9.33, 9.57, 8.95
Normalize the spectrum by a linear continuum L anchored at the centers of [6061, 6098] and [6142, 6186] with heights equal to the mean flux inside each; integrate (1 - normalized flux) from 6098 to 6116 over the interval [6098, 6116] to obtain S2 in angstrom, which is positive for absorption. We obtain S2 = 0.4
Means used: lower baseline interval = 9.96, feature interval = 9.49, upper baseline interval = 9.12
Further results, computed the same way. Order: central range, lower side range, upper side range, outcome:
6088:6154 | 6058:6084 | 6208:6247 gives -0.7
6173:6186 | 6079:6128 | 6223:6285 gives 0.4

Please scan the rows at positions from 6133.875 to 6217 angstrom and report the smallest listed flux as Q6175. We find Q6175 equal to 7.88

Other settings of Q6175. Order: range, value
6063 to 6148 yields 8.41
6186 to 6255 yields 8.01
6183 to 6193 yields 8.51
